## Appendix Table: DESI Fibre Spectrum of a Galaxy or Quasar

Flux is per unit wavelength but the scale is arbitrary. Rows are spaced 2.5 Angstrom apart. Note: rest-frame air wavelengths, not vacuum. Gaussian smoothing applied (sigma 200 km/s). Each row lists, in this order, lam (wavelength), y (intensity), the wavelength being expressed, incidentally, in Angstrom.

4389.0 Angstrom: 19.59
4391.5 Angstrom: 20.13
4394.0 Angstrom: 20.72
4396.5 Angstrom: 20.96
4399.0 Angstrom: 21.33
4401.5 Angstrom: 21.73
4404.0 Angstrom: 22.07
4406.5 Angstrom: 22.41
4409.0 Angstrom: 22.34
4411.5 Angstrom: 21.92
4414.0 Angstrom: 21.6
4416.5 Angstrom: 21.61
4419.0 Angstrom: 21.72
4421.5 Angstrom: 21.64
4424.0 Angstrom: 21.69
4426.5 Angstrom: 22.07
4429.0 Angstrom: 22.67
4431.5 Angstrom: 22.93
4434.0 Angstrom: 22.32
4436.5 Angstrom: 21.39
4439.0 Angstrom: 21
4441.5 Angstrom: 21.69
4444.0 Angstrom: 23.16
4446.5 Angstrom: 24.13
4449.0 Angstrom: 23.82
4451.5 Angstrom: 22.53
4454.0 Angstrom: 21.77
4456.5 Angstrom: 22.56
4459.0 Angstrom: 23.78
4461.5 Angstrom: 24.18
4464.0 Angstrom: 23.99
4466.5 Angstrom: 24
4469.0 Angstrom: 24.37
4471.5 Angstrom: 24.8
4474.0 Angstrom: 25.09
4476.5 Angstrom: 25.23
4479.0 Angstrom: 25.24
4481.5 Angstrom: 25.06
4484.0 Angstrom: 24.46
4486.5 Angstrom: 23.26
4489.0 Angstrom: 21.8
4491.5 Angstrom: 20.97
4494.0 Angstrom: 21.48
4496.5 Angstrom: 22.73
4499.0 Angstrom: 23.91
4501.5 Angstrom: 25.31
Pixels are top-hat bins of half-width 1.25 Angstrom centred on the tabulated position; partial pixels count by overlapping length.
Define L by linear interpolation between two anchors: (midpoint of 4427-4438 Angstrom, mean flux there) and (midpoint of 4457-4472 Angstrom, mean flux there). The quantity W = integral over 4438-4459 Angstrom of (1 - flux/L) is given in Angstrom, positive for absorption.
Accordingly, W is 0.5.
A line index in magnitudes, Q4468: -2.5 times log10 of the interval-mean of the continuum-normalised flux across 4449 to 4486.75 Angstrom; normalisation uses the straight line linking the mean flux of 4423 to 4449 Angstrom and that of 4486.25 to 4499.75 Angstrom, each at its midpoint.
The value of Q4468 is -0.08 mag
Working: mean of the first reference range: 22.4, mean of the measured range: 24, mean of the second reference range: 22.2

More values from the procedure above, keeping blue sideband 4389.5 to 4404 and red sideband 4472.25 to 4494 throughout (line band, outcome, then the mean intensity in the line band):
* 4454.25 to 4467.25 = -0.02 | 23.5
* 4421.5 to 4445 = 0.00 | 22.1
